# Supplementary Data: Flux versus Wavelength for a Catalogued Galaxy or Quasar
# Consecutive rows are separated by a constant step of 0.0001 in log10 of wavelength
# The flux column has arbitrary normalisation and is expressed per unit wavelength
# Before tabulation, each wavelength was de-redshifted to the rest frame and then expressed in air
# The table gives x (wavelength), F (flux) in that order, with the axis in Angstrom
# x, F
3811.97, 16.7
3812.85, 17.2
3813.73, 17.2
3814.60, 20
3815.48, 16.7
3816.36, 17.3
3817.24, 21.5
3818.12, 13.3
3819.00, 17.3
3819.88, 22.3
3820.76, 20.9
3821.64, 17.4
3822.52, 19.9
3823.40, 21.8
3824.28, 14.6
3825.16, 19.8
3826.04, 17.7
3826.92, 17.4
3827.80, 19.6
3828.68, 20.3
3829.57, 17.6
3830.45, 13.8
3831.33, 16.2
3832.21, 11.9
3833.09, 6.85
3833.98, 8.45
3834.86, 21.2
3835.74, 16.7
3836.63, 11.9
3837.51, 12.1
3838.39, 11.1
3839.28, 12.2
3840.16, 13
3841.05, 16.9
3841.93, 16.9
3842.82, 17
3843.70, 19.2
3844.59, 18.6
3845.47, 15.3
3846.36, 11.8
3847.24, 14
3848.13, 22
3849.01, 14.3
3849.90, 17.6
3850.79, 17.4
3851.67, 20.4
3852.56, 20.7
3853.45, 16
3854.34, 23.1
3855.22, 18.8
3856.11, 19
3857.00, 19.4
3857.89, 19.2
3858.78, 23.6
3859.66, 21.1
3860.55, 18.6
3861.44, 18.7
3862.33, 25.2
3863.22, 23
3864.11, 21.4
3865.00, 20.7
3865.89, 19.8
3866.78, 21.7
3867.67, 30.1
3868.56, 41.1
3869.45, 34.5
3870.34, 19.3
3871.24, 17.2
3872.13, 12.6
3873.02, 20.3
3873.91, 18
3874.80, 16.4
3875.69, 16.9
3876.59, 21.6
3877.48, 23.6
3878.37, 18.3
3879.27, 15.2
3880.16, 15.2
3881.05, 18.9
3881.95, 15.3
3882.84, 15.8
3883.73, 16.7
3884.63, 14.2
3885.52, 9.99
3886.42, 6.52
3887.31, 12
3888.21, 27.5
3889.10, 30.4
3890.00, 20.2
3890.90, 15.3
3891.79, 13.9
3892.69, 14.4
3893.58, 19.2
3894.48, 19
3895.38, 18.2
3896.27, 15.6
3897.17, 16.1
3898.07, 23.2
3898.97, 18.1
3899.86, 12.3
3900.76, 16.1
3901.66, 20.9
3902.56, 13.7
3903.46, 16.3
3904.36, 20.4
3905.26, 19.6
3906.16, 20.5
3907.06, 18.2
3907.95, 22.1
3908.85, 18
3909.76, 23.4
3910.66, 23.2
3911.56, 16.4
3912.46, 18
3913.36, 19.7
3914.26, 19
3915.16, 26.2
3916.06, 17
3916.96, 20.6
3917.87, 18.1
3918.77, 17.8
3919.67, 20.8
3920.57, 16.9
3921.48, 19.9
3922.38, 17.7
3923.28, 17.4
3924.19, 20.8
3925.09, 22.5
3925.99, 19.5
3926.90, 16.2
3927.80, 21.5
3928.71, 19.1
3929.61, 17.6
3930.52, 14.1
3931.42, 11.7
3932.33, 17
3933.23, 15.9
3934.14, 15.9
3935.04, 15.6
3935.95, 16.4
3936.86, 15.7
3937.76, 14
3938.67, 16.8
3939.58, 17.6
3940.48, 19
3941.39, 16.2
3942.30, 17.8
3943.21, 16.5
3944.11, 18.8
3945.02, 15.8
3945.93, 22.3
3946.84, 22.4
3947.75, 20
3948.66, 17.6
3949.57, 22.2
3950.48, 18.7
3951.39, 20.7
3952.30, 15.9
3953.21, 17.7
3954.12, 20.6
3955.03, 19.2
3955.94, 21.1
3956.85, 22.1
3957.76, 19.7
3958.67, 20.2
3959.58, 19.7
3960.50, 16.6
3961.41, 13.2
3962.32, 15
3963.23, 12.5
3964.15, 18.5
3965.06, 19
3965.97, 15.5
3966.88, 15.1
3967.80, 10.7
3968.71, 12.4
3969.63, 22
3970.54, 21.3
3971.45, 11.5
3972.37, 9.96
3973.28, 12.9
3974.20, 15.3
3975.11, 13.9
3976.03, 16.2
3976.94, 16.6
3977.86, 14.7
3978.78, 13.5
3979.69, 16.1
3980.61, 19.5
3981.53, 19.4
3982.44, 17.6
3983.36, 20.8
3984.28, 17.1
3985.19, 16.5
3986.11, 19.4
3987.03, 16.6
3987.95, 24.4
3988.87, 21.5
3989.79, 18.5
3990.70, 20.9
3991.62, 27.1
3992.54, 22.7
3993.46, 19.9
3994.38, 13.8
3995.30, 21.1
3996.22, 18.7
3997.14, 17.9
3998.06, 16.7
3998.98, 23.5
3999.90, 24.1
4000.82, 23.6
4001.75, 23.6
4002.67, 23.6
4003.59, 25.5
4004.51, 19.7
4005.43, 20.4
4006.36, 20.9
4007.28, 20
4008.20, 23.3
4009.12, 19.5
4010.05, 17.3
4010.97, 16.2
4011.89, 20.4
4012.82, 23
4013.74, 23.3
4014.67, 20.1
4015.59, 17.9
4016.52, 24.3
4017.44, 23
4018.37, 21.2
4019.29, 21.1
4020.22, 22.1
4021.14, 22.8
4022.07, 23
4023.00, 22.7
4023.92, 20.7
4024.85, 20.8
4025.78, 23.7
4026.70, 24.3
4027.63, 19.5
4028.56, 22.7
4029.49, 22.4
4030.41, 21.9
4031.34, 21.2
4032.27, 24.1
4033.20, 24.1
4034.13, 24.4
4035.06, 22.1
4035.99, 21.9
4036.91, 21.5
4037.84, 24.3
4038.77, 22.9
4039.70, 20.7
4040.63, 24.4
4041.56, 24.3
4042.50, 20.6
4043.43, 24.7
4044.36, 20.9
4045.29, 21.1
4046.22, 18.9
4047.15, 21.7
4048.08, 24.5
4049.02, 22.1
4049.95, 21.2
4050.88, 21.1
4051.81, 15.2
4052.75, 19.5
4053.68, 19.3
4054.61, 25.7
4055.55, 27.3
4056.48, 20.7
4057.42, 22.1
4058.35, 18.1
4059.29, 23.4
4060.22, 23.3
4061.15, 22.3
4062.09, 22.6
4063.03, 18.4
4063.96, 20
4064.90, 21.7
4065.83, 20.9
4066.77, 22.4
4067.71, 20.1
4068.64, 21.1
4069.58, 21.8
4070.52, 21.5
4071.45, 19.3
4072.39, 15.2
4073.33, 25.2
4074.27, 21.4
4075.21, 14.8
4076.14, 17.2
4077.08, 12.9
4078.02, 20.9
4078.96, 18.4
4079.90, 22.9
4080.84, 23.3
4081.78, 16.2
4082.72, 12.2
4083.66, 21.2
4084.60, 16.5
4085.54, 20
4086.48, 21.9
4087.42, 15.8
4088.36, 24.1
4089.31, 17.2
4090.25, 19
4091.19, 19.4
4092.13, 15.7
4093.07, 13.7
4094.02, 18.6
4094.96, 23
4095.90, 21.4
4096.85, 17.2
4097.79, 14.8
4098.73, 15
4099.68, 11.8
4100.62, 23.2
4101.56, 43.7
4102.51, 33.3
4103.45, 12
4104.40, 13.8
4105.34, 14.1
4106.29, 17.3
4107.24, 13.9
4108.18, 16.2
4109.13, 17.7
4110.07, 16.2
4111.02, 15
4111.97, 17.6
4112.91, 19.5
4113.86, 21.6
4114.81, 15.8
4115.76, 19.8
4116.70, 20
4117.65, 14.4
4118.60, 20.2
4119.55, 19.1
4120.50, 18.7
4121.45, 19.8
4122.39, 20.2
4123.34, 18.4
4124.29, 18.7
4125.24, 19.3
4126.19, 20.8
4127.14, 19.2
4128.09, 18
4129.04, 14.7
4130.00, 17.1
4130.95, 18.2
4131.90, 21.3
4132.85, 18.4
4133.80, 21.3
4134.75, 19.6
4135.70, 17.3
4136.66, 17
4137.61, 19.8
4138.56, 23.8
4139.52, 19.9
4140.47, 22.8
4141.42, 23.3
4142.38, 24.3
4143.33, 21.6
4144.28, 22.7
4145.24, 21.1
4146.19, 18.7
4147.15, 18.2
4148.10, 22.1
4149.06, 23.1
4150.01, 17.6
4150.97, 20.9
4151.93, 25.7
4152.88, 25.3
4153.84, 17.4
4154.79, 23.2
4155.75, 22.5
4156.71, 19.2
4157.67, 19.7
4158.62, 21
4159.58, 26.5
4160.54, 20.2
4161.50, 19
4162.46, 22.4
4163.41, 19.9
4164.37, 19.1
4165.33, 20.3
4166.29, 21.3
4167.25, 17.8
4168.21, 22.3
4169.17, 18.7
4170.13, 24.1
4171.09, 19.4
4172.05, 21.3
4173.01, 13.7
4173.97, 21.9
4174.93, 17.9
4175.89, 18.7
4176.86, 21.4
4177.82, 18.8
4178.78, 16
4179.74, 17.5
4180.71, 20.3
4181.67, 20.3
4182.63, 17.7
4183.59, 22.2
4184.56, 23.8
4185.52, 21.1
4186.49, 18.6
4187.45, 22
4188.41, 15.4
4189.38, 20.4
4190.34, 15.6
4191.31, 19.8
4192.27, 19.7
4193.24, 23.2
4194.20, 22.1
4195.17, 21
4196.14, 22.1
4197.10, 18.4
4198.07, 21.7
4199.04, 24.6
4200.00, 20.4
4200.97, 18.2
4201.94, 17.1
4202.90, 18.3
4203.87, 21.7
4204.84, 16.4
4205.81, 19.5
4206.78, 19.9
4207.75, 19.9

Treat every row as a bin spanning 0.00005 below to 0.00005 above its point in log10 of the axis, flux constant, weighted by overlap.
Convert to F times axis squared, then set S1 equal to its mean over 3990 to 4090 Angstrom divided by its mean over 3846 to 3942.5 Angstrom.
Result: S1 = 1.2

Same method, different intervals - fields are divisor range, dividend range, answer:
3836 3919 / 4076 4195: 1.20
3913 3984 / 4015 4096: 1.25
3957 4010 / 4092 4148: 1.11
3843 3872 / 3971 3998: 0.92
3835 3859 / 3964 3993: 1.10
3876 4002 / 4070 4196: 1.19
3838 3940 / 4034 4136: 1.18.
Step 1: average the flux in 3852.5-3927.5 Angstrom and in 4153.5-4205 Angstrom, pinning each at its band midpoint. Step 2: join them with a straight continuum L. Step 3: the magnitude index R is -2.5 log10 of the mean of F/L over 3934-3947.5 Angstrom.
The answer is 0.12 mag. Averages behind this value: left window 19.3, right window 20.1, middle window 17.5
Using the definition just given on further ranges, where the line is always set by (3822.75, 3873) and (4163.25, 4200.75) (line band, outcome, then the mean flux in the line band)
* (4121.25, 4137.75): 0.05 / 18.8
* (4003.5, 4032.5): -0.12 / 21.5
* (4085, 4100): 0.09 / 18.1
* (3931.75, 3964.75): 0.06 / 17.9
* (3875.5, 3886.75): 0.16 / 16.1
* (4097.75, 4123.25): 0.05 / 18.8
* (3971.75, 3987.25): 0.18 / 16.2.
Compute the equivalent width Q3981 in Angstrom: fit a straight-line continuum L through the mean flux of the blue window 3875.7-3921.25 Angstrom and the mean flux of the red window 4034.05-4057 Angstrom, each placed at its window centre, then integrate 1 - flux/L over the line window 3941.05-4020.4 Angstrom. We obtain 5.57 Angstrom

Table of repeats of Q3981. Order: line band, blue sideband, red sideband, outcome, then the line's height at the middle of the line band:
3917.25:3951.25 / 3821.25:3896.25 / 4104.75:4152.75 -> 0.8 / 18.4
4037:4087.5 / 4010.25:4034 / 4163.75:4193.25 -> 1.4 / 21.3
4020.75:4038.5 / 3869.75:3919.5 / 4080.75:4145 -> -3.6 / 18.7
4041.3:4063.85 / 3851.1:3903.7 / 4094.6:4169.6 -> -2.2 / 19.6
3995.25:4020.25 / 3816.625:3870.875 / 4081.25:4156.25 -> -2.7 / 19.1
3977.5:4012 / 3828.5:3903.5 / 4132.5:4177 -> -1.3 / 19.2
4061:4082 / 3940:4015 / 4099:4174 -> -0.6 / 19.4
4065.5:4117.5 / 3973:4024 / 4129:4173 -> 3.6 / 20.4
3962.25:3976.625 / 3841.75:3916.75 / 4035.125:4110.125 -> 3.3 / 19.6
